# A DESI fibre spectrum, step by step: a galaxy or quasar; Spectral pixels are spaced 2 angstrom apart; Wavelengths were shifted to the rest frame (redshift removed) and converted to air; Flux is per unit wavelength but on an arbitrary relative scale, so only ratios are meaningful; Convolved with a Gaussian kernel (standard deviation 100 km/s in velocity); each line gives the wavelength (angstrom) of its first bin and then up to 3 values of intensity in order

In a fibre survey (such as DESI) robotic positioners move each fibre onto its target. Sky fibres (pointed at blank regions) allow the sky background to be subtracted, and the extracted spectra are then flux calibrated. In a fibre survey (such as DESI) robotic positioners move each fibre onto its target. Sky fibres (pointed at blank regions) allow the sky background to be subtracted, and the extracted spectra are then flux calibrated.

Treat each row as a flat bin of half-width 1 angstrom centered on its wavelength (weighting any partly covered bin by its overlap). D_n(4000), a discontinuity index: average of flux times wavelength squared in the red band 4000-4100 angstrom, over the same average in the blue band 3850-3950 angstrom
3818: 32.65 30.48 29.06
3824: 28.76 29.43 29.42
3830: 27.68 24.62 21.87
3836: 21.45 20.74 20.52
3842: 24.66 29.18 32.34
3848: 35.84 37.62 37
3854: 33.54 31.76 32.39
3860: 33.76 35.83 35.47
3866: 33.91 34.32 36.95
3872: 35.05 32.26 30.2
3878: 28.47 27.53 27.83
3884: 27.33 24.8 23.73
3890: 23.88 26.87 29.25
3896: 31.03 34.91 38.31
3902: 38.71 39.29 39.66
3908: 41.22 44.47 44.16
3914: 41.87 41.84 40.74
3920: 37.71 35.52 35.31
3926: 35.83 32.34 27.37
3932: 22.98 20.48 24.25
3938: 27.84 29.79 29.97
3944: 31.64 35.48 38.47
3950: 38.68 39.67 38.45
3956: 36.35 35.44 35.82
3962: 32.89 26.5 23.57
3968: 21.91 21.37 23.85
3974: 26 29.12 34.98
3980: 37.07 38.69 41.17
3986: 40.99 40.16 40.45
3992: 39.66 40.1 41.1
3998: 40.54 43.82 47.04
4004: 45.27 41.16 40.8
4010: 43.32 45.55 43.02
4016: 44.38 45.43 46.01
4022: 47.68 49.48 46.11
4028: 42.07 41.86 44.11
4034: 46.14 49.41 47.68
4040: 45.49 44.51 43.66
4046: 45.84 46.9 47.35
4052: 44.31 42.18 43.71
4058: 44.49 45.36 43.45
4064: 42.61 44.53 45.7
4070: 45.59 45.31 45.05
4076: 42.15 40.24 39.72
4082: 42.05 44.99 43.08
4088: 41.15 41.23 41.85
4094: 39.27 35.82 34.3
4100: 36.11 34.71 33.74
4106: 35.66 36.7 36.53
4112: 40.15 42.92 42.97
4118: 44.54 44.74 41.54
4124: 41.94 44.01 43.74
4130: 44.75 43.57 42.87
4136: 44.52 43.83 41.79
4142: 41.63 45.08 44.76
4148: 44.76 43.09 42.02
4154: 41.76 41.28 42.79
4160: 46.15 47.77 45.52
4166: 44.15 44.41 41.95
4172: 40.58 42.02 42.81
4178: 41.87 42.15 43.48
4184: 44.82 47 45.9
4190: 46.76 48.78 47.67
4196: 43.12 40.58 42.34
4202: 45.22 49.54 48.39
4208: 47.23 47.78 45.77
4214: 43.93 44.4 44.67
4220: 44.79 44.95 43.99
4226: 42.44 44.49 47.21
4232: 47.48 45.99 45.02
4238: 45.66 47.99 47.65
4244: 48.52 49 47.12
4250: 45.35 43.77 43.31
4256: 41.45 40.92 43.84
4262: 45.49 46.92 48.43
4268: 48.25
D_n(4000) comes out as 1.4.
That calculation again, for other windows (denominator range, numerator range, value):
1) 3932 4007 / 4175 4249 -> 1.49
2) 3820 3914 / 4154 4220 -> 1.66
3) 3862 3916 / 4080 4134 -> 1.34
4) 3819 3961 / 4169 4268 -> 1.64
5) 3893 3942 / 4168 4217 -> 1.48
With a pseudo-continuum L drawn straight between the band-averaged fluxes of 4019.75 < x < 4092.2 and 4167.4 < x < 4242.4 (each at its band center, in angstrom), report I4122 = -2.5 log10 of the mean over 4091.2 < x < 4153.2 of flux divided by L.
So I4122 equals 0.09 mag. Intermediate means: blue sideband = 44.4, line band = 41.1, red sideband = 45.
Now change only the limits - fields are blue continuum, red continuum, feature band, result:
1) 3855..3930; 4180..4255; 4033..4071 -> -0.139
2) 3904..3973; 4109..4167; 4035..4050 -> -0.198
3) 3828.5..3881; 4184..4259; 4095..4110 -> 0.152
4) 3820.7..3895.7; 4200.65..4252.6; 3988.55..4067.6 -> -0.188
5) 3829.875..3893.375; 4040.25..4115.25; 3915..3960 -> 0.013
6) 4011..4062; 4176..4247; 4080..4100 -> 0.132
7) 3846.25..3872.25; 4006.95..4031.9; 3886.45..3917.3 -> 0.051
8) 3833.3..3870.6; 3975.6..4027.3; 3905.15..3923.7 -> -0.141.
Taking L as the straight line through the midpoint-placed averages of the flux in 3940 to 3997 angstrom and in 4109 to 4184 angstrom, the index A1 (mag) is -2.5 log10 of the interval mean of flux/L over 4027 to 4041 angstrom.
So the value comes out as -0.20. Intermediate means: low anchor 34.2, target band 45.3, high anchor 43.1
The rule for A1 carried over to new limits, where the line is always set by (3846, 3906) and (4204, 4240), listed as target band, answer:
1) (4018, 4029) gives -0.209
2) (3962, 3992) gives 0.135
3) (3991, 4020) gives -0.152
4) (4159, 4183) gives 0.005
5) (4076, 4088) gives -0.042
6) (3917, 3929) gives -0.061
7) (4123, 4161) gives -0.019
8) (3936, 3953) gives 0.055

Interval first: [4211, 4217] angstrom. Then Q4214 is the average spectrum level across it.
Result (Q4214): 44.7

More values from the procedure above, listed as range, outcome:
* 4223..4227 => 43.2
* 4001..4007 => 44.5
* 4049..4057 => 44.4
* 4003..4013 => 43.2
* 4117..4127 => 43.4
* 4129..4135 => 43.7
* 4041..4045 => 44.1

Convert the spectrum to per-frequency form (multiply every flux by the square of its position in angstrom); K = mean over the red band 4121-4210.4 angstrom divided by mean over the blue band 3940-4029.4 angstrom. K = 1.27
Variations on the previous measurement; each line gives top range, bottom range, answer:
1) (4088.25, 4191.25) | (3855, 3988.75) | 1.42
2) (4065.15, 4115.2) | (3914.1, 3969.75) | 1.34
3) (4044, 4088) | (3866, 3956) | 1.42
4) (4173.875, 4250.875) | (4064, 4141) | 1.16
